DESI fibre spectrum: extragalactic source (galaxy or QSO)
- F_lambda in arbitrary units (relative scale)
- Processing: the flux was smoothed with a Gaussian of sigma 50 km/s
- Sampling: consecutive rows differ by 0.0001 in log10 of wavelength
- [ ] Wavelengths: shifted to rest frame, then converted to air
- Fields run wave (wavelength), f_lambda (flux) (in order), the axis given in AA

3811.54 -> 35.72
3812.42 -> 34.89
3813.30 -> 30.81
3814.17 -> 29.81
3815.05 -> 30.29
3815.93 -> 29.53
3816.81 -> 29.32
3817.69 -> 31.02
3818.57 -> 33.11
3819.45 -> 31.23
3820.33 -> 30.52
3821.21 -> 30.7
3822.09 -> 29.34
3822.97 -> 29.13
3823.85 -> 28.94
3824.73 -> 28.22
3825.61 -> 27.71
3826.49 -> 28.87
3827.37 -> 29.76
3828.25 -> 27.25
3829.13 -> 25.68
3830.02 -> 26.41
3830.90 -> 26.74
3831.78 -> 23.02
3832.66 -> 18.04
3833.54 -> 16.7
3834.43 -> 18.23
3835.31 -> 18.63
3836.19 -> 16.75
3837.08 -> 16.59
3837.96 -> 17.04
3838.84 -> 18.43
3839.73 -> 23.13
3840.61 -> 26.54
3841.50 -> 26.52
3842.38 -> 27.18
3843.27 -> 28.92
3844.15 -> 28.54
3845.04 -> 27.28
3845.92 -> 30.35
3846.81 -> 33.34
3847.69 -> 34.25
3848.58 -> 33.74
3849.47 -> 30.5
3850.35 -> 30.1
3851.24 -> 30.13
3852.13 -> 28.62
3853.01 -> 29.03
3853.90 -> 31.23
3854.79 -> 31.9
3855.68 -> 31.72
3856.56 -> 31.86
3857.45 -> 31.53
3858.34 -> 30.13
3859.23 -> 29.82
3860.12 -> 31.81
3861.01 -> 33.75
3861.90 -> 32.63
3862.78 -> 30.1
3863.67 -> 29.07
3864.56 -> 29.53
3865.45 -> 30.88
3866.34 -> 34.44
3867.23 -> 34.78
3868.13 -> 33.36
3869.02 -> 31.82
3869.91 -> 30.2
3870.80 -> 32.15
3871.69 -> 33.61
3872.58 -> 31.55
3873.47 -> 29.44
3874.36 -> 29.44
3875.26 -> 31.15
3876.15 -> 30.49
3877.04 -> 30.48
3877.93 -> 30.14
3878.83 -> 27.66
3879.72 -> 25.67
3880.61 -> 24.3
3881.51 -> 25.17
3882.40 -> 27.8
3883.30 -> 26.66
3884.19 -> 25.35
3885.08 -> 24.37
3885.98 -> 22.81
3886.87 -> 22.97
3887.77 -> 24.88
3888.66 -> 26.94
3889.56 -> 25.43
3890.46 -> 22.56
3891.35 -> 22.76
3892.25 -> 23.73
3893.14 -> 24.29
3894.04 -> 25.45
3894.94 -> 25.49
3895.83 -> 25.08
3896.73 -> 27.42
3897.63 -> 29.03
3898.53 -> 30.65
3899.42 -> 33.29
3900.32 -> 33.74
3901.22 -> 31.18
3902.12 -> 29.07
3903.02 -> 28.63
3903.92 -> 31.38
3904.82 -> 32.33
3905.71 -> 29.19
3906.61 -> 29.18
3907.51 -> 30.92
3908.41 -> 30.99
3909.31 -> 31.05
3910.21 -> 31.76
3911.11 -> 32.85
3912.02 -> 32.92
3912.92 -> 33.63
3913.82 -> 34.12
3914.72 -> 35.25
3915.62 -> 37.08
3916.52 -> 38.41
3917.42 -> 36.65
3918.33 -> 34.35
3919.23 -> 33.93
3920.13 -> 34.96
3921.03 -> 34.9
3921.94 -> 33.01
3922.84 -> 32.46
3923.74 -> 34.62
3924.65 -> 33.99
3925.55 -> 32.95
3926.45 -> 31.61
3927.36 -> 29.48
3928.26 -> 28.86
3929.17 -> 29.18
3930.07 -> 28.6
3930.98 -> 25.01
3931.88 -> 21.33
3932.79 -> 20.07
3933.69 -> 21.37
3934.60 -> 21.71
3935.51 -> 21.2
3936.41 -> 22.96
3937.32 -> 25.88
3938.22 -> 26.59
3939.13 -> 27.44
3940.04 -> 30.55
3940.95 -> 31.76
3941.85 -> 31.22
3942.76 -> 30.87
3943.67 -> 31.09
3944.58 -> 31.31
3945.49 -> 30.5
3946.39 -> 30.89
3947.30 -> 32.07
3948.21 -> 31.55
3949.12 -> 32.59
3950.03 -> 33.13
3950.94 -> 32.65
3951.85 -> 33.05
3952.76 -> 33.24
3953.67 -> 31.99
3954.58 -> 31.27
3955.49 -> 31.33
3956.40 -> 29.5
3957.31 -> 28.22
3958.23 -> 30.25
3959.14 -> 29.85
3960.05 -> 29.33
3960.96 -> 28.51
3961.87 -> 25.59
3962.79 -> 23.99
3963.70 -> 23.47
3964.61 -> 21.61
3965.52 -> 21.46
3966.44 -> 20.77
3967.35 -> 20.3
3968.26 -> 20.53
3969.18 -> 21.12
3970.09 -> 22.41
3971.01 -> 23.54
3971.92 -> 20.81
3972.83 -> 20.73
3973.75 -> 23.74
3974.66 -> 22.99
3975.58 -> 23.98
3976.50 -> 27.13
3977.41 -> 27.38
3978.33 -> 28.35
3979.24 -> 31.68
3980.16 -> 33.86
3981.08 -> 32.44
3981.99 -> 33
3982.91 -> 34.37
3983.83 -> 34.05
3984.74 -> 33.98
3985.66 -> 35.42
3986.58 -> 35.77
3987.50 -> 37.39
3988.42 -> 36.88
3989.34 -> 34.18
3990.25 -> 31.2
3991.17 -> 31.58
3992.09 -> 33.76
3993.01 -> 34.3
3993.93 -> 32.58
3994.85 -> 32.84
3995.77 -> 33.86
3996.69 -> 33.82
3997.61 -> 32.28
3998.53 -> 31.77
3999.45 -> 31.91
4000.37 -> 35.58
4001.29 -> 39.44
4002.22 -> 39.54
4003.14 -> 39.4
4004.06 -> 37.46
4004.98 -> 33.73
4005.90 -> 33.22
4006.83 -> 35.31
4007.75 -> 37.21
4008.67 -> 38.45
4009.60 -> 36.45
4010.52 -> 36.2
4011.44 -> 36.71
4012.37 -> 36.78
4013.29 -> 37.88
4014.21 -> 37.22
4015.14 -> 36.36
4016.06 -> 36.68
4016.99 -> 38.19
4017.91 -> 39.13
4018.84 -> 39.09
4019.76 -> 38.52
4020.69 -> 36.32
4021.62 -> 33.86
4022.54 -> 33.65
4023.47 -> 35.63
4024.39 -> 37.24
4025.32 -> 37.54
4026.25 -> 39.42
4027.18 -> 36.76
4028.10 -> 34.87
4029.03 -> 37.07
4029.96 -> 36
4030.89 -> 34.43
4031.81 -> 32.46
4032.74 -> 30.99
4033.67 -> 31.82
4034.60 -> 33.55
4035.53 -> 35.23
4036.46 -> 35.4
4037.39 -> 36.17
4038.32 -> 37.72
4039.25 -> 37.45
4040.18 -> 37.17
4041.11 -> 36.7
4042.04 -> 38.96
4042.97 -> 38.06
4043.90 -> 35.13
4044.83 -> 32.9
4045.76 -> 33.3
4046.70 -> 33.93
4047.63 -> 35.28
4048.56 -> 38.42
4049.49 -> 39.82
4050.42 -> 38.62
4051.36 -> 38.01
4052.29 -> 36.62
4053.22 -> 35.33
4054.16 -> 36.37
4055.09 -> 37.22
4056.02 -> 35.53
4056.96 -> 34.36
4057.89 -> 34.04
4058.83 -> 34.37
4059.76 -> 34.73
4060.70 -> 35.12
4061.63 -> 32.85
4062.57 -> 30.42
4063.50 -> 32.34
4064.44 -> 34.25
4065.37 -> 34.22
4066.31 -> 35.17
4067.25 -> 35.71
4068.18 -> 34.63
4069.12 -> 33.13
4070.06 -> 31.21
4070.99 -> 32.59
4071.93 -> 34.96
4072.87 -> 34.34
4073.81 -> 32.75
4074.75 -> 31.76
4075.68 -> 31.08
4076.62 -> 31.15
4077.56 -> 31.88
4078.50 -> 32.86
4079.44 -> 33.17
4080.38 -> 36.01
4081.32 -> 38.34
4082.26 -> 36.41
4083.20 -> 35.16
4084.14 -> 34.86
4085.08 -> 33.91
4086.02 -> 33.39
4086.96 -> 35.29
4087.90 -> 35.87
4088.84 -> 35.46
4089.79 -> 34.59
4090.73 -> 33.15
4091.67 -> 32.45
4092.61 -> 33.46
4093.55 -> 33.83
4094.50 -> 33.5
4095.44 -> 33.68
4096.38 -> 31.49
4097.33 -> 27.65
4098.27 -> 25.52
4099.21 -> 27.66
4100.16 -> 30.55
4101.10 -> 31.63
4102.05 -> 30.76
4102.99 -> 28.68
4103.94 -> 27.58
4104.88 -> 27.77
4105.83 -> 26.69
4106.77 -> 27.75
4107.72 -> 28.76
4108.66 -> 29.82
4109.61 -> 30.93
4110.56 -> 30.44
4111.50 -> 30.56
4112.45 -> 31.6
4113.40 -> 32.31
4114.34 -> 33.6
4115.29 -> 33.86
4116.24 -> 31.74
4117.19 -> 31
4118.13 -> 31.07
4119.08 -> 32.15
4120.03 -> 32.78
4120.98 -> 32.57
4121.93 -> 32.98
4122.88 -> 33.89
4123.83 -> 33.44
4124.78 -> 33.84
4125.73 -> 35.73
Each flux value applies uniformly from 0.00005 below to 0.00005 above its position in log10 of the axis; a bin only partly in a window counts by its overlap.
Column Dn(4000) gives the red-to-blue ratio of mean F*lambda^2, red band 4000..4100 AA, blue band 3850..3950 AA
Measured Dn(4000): 1.27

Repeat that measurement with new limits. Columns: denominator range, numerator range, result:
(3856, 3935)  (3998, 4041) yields 1.29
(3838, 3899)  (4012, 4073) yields 1.36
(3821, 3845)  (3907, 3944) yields 1.30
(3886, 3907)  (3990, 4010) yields 1.33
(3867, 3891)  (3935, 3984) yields 1.04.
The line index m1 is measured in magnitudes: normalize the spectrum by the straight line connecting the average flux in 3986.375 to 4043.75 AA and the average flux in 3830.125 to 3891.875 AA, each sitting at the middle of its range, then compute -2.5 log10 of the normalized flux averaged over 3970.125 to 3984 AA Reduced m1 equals 0.22 mag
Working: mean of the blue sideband 27.7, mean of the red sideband 35.8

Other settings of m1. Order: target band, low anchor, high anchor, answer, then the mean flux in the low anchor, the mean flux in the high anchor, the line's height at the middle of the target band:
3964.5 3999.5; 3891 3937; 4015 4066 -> 0.13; 29.9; 35.7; 33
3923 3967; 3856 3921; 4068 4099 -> 0.09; 30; 33.3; 30.9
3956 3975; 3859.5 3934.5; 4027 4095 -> 0.30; 29.7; 34.7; 31.8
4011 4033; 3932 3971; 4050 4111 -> -0.19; 27.4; 33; 30.4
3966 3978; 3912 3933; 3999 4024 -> 0.45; 32.1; 36.7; 34.6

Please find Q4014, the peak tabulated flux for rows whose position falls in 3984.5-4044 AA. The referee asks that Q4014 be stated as 39.54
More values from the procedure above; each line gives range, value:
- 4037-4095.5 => 39.82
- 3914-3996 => 38.41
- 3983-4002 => 39.44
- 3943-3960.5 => 33.24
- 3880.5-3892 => 27.8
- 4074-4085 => 38.34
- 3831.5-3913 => 34.78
